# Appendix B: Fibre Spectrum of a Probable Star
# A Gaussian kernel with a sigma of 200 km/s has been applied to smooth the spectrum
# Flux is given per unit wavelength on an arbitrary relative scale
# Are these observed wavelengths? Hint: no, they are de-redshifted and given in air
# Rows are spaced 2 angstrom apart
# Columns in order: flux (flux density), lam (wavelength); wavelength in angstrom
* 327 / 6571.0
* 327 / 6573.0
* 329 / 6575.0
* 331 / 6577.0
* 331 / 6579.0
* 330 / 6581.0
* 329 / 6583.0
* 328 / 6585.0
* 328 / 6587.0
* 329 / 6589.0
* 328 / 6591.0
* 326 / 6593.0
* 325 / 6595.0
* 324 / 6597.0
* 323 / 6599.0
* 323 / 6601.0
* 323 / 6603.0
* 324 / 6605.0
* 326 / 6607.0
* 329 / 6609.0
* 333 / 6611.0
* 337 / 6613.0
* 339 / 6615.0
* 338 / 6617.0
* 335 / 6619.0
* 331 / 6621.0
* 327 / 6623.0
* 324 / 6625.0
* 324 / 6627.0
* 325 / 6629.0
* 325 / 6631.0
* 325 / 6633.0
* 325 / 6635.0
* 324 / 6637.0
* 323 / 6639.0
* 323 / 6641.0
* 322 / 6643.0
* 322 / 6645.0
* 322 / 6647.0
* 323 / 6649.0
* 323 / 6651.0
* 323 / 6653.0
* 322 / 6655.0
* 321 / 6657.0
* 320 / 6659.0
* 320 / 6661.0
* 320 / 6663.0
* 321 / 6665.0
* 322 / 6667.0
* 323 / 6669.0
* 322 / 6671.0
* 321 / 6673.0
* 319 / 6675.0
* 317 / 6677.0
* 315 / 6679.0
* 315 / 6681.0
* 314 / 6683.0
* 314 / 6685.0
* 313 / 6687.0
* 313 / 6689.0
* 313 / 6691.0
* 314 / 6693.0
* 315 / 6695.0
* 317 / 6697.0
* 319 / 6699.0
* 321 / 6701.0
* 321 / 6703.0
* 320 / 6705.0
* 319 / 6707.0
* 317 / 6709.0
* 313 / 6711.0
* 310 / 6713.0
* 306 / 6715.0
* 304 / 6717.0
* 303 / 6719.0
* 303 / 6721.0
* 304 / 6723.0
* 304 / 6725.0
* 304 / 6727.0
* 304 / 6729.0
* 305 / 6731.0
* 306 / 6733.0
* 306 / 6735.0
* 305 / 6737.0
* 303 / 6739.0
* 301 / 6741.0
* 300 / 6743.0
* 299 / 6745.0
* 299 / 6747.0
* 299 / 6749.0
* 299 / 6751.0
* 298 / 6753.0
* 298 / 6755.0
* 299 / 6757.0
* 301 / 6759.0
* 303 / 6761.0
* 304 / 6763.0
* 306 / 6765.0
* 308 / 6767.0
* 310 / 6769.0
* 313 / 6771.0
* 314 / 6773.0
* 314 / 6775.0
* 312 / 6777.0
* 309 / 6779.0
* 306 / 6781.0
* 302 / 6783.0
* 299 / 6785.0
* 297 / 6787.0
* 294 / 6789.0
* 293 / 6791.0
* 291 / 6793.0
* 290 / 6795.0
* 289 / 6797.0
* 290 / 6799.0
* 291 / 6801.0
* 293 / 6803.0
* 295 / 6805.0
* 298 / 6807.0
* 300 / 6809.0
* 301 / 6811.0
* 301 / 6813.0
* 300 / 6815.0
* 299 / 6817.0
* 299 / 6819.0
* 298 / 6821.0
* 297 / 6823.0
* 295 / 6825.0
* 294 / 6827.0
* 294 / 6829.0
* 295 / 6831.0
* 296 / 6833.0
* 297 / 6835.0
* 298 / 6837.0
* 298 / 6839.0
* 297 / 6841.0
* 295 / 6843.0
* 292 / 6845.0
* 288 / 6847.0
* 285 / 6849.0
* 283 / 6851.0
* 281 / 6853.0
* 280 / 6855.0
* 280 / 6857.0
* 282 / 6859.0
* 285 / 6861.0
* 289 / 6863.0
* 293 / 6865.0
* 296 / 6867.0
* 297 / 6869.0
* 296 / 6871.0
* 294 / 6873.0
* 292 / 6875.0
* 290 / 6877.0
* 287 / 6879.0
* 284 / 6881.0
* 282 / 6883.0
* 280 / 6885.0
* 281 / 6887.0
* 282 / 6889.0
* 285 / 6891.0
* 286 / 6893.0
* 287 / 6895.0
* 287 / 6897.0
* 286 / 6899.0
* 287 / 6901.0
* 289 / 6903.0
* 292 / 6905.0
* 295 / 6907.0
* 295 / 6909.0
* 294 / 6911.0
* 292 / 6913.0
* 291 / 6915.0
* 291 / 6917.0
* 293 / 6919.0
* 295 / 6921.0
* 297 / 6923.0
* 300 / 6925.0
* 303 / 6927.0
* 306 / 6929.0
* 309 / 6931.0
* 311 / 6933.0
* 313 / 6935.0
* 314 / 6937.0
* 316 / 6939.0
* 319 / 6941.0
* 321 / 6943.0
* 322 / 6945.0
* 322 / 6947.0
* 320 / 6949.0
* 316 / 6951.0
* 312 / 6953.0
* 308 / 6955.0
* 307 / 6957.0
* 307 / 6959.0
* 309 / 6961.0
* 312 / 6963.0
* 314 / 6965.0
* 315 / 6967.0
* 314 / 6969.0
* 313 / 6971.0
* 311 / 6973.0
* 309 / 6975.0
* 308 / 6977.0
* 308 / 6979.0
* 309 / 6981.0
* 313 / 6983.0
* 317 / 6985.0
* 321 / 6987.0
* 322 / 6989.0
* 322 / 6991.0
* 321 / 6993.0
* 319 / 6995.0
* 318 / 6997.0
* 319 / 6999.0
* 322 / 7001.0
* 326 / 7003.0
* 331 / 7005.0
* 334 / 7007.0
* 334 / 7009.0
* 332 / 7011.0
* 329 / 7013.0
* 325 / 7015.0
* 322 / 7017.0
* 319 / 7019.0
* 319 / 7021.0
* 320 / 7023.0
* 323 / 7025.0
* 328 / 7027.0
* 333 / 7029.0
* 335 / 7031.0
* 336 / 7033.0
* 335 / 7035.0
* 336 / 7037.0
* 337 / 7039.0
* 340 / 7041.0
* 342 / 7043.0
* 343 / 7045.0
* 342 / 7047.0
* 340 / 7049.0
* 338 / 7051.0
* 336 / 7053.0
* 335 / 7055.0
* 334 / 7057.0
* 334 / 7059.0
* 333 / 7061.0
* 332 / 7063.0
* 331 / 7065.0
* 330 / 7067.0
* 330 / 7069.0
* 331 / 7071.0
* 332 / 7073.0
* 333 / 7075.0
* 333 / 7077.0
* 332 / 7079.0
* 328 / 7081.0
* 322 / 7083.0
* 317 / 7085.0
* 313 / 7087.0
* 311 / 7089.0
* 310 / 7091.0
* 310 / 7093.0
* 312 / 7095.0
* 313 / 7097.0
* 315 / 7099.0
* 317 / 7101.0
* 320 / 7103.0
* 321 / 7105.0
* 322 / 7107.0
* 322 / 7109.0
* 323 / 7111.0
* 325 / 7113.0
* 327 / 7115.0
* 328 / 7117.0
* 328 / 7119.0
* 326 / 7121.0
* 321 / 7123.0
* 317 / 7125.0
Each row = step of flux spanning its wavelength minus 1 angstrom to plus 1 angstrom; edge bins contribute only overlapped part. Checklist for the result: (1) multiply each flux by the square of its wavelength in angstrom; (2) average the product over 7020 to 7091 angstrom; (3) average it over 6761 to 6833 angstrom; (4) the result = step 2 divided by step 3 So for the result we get 1.19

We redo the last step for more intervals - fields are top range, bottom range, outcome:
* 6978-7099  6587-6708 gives 1.13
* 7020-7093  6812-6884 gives 1.20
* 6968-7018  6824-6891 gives 1.15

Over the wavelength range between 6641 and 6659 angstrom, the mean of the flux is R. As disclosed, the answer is 322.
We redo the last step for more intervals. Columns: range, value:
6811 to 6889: 291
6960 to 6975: 312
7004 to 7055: 332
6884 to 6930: 291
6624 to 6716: 319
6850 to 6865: 284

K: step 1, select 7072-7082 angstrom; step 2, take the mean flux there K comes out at 332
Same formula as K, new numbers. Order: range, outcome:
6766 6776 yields 312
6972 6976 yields 310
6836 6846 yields 296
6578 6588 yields 329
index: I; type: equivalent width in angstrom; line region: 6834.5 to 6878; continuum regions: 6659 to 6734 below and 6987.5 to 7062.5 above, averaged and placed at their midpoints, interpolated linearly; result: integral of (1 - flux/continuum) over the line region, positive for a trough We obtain 4.25 angstrom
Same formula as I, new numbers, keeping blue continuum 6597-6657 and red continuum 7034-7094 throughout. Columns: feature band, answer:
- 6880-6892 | 1.7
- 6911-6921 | 1.1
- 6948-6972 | 1.3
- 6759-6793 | 2.4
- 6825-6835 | 1.0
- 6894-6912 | 2.1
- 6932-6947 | 0.6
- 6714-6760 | 3.5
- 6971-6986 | 0.9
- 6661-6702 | 1.2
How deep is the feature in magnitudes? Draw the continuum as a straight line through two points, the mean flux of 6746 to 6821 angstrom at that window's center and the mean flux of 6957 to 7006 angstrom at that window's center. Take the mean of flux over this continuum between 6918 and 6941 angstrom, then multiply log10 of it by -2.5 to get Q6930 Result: 0.021 mag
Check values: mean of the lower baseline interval 300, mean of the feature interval 306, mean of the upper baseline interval 316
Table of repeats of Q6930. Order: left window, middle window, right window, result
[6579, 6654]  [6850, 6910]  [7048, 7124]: 0.14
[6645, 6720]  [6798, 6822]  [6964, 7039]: 0.08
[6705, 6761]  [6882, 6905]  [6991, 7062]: 0.12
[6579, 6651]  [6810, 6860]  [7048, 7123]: 0.12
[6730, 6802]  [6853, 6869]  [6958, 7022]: 0.08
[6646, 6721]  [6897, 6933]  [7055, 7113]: 0.09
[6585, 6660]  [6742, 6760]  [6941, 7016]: 0.08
